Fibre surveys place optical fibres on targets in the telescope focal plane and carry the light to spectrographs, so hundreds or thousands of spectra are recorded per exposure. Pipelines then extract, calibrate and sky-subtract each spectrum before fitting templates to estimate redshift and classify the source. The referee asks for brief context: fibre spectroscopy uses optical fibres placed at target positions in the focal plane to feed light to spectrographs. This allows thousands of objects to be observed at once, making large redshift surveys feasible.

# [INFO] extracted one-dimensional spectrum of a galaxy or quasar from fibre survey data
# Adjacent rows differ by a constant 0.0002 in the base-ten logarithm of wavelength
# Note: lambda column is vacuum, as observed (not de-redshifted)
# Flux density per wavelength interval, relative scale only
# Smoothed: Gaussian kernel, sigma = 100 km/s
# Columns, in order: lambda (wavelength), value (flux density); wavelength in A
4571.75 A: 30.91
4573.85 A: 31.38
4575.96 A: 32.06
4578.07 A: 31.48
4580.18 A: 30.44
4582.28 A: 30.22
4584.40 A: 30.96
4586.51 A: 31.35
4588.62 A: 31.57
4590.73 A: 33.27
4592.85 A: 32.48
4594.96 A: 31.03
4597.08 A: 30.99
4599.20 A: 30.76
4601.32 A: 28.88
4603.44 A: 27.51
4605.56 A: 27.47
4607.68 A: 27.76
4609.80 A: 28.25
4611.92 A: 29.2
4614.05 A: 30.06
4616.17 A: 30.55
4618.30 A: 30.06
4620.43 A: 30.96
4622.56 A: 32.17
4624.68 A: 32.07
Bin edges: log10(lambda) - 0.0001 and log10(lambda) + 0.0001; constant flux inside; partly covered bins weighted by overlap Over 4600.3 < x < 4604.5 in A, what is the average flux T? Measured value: 28.2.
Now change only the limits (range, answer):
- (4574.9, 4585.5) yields 31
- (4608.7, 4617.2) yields 29.5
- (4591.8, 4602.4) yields 30.8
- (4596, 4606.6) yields 29.1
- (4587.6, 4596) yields 32.1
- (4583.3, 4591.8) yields 31.8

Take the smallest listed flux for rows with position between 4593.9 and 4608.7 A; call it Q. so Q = 27.47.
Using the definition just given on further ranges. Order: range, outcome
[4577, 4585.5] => 30.22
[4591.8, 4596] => 31.03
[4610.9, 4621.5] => 29.2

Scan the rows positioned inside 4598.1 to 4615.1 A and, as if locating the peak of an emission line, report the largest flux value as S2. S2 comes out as 30.76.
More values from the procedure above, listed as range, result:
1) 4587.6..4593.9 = 33.27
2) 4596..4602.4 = 30.99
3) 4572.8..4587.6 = 32.06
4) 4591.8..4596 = 32.48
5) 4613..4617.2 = 30.55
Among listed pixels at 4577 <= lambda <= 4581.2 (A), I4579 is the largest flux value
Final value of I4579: 31.48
